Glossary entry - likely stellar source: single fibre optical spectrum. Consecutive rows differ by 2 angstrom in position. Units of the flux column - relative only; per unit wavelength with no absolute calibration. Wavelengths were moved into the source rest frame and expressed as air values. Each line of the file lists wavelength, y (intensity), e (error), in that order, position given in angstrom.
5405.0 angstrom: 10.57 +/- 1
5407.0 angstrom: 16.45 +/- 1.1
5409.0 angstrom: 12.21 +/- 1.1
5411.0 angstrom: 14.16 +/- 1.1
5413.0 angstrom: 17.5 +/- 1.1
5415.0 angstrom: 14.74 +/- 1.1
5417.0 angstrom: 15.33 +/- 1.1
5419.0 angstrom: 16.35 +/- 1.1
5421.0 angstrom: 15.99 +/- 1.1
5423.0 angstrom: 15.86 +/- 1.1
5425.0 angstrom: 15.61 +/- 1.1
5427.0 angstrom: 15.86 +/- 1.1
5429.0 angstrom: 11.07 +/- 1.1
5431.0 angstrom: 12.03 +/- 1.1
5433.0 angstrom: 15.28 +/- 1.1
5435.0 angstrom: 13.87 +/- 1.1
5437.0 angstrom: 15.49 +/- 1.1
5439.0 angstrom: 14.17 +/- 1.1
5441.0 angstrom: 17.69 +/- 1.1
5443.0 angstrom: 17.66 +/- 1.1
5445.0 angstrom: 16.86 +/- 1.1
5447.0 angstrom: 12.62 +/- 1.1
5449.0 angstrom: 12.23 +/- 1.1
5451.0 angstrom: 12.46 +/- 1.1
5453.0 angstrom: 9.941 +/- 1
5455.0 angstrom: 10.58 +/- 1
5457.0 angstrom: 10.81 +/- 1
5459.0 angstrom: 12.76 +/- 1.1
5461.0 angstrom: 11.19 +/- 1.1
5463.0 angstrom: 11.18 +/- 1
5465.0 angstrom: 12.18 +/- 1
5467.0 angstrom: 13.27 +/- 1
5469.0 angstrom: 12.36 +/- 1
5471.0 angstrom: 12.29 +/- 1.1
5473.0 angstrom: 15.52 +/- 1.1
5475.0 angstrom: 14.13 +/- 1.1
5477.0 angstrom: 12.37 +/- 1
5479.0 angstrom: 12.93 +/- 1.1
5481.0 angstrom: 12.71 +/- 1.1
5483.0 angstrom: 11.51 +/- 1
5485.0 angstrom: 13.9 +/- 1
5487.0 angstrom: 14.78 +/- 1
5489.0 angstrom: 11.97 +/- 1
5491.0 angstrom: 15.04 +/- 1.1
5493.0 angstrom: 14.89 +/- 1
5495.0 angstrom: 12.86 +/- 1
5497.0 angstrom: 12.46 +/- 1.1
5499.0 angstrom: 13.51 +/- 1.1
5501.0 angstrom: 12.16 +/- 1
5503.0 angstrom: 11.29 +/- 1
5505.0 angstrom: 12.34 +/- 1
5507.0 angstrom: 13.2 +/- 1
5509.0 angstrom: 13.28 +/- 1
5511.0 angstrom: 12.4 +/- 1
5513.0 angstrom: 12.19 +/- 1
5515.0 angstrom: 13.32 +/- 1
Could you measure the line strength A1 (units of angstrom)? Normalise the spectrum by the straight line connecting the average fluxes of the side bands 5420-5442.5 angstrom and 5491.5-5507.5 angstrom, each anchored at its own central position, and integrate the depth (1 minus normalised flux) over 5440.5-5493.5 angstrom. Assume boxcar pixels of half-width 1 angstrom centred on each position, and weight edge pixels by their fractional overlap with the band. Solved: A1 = 2.71 angstrom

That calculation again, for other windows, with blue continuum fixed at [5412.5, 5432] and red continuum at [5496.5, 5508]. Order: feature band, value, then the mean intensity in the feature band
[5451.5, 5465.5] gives 2.6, 11.2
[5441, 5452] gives -0.3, 14.7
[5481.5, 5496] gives -0.7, 13.5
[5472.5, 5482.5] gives 0.0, 13.3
